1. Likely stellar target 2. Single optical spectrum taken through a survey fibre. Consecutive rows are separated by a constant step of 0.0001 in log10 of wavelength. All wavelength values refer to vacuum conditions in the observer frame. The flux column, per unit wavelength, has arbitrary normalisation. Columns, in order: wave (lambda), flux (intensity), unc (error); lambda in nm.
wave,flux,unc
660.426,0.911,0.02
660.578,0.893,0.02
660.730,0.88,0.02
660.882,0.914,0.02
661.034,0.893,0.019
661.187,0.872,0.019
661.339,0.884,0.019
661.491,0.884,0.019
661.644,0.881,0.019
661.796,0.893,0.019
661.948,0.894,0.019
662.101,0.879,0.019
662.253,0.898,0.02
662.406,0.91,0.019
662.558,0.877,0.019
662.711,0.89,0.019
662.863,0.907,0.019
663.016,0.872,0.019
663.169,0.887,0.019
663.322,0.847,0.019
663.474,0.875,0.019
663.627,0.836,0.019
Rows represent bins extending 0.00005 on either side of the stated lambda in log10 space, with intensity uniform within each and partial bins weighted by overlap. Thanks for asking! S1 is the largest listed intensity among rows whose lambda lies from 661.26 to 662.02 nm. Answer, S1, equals 0.894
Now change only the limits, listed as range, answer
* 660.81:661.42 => 0.914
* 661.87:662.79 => 0.91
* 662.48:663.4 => 0.907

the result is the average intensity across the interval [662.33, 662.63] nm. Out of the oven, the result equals 0.895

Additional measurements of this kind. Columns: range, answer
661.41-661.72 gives 0.882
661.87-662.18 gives 0.888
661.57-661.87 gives 0.888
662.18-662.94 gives 0.896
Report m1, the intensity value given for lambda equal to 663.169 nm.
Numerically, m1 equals 0.887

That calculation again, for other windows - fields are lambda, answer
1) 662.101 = 0.879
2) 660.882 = 0.914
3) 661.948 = 0.894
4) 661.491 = 0.884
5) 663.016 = 0.872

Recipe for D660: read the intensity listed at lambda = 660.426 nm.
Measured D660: 0.911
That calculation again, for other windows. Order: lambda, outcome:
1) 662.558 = 0.877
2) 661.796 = 0.893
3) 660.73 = 0.88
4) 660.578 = 0.893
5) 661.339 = 0.884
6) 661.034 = 0.893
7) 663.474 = 0.875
